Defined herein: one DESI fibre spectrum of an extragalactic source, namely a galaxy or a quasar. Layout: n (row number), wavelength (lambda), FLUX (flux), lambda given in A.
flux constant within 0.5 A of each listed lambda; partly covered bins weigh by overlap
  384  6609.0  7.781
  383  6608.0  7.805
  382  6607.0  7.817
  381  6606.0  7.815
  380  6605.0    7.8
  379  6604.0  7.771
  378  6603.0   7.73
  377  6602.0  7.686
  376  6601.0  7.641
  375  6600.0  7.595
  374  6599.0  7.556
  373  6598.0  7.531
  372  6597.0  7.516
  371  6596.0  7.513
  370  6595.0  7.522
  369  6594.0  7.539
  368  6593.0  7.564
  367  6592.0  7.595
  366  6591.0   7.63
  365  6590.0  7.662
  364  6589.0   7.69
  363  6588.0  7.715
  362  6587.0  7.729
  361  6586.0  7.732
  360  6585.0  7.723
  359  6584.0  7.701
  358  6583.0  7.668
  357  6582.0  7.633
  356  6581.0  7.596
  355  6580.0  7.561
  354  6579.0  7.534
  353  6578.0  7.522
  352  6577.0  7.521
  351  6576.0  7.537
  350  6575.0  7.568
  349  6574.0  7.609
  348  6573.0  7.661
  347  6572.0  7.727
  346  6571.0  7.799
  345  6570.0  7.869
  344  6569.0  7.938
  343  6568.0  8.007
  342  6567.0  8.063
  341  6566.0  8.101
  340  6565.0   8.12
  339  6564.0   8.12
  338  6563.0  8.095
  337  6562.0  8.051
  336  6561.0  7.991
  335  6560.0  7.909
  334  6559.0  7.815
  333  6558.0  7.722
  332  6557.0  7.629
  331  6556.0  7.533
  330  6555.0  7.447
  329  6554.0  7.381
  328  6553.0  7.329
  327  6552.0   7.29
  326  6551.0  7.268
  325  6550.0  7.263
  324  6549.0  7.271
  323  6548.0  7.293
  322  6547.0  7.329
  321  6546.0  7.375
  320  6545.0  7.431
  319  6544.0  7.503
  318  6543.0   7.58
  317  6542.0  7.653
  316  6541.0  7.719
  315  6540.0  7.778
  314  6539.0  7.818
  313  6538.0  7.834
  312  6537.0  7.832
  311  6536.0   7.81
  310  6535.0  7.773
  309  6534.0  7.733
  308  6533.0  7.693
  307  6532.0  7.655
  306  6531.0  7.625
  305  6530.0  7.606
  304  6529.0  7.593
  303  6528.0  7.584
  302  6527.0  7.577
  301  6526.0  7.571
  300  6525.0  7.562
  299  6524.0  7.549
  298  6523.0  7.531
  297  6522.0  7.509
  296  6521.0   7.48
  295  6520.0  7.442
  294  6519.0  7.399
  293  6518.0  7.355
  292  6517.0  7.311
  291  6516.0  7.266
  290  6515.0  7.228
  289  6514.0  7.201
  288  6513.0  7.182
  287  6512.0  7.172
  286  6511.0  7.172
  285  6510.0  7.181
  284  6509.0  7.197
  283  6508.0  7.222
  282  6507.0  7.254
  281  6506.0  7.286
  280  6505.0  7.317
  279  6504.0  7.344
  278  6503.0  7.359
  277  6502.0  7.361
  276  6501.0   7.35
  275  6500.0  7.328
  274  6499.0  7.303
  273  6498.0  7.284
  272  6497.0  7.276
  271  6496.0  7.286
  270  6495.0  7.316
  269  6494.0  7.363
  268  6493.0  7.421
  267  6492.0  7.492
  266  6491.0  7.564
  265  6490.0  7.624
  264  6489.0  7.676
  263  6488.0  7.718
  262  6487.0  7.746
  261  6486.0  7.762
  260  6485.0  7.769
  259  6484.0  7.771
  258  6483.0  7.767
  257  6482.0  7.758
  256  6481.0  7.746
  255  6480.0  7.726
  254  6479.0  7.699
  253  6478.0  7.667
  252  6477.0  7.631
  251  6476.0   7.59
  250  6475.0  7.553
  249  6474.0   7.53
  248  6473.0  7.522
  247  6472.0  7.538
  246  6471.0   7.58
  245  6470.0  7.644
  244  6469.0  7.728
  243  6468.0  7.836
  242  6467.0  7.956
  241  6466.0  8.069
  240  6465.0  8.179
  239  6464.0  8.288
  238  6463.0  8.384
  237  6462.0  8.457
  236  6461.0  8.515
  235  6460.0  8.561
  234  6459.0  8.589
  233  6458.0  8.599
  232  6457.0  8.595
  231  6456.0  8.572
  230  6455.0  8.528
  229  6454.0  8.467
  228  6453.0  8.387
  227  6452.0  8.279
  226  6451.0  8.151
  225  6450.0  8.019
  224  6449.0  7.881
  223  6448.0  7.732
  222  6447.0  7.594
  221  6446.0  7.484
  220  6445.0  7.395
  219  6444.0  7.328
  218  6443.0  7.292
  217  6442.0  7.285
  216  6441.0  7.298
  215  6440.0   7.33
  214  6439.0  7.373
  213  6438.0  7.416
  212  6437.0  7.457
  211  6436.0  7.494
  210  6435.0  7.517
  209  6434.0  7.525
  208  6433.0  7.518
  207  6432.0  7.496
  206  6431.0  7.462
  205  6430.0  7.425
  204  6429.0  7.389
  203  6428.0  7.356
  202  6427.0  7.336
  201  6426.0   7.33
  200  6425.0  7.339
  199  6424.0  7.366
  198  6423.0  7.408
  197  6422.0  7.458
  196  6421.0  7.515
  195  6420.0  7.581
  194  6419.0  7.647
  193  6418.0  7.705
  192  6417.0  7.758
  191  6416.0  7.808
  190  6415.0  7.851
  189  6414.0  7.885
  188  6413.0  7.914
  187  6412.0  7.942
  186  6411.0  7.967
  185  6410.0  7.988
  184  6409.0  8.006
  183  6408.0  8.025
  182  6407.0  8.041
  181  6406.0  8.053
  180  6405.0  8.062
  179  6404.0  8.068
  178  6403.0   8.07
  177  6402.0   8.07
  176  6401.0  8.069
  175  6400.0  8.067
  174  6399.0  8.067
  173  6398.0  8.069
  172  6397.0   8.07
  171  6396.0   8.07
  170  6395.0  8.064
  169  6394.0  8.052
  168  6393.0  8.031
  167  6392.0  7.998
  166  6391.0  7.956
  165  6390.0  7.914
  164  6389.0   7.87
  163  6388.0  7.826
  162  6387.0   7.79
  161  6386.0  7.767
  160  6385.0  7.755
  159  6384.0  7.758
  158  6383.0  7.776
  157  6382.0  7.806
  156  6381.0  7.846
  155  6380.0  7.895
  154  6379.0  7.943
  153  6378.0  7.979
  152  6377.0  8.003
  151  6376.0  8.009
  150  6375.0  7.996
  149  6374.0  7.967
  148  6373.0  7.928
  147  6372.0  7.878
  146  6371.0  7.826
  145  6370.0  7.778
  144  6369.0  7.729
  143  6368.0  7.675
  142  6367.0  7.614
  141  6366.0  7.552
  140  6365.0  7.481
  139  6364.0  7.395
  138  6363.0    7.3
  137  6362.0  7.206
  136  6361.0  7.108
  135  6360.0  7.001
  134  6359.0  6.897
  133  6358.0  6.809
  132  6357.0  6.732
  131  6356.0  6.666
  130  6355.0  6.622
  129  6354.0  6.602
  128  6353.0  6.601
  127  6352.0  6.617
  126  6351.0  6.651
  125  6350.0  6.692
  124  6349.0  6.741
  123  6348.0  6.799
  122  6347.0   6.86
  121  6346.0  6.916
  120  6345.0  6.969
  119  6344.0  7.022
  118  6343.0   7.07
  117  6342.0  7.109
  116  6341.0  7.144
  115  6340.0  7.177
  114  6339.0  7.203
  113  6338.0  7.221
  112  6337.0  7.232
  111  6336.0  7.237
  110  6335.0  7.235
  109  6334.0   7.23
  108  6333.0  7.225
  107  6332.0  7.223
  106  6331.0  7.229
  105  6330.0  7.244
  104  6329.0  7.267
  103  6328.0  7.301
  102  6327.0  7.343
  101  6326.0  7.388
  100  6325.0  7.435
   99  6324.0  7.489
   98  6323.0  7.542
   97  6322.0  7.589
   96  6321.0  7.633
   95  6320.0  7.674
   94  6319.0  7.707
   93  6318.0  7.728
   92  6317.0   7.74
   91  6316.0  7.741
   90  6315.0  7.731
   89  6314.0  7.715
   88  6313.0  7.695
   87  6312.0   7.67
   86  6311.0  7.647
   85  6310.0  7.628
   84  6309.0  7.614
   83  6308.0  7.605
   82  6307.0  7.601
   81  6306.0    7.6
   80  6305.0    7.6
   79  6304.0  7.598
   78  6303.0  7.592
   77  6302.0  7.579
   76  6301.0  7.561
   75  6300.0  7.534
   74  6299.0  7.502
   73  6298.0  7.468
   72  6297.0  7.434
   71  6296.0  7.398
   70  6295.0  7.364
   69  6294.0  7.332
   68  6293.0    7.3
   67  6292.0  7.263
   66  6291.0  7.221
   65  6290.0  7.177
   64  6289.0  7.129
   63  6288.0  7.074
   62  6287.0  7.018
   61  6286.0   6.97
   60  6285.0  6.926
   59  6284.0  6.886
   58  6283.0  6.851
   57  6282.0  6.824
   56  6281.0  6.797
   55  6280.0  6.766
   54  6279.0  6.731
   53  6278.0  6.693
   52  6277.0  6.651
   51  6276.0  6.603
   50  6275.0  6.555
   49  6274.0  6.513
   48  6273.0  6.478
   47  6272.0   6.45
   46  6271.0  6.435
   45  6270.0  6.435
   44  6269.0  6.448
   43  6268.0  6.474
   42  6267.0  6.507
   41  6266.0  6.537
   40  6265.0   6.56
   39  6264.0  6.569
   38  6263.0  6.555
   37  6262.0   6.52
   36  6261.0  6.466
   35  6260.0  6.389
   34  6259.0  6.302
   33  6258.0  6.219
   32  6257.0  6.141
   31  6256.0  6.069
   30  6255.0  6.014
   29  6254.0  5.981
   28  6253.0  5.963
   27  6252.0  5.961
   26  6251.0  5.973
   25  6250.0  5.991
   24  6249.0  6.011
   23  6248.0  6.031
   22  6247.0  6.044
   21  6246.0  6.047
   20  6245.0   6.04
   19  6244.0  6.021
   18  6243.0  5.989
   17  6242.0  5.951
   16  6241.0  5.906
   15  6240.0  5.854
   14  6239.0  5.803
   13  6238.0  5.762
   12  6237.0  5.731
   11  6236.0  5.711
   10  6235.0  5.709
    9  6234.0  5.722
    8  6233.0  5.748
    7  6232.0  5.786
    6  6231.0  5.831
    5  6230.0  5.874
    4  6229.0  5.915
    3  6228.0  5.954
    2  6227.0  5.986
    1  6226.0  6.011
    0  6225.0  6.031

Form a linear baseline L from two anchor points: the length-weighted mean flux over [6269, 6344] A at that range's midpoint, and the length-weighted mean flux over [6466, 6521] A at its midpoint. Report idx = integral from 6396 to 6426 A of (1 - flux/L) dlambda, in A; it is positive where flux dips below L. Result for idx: -1.9 A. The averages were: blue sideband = 7.24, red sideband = 7.48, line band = 7.85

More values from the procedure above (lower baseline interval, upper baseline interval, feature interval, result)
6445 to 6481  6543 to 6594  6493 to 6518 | 1.9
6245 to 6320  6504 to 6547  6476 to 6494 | -0.7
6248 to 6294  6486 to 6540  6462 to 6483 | -1.4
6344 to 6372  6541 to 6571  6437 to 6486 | -3.2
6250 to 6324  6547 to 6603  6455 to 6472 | -1.9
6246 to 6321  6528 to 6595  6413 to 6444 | -0.8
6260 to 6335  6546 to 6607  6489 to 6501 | 0.2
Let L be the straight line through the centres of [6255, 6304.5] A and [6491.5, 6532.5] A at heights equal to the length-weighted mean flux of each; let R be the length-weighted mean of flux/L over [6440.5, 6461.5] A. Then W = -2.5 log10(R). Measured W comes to -0.11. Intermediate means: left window 6.85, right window 7.38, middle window 8.03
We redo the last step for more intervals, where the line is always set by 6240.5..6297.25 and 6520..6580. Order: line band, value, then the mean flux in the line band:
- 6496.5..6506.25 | 0.02 mag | 7.32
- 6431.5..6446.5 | -0.03 mag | 7.41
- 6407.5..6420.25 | -0.11 mag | 7.86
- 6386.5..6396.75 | -0.14 mag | 7.96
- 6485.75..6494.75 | -0.02 mag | 7.58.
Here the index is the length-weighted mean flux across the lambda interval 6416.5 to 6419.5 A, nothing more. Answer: 7.7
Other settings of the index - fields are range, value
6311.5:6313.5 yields 7.68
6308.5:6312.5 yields 7.64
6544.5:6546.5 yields 7.4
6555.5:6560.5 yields 7.72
